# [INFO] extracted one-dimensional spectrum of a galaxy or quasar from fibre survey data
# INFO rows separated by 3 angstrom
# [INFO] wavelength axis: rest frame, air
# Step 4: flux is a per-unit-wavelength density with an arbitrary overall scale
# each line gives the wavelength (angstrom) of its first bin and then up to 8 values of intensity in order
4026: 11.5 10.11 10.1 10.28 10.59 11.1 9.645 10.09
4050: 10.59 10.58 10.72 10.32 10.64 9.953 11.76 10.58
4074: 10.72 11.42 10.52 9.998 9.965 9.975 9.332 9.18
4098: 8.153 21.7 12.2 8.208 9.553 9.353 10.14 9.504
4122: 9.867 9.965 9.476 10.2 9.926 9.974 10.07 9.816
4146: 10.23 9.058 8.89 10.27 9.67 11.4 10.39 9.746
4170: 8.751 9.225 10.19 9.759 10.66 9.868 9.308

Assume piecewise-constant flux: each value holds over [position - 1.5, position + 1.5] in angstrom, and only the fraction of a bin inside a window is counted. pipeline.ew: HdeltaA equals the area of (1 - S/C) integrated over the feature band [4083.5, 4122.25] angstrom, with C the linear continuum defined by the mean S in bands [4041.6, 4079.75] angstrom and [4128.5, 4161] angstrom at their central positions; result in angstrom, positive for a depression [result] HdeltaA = -1.2 angstrom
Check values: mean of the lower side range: 10.6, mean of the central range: 10.6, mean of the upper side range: 9.87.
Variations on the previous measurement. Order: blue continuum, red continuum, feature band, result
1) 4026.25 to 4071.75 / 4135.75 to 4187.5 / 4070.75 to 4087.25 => -0.3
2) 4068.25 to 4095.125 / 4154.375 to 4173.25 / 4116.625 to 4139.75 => 0.5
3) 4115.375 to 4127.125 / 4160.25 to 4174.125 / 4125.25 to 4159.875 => 0.1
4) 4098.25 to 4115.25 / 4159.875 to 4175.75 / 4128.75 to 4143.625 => 1.2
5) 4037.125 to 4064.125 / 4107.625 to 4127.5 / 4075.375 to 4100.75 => -1.0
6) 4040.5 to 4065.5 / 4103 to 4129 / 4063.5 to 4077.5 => -0.9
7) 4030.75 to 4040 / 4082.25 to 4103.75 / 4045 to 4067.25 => 0.5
